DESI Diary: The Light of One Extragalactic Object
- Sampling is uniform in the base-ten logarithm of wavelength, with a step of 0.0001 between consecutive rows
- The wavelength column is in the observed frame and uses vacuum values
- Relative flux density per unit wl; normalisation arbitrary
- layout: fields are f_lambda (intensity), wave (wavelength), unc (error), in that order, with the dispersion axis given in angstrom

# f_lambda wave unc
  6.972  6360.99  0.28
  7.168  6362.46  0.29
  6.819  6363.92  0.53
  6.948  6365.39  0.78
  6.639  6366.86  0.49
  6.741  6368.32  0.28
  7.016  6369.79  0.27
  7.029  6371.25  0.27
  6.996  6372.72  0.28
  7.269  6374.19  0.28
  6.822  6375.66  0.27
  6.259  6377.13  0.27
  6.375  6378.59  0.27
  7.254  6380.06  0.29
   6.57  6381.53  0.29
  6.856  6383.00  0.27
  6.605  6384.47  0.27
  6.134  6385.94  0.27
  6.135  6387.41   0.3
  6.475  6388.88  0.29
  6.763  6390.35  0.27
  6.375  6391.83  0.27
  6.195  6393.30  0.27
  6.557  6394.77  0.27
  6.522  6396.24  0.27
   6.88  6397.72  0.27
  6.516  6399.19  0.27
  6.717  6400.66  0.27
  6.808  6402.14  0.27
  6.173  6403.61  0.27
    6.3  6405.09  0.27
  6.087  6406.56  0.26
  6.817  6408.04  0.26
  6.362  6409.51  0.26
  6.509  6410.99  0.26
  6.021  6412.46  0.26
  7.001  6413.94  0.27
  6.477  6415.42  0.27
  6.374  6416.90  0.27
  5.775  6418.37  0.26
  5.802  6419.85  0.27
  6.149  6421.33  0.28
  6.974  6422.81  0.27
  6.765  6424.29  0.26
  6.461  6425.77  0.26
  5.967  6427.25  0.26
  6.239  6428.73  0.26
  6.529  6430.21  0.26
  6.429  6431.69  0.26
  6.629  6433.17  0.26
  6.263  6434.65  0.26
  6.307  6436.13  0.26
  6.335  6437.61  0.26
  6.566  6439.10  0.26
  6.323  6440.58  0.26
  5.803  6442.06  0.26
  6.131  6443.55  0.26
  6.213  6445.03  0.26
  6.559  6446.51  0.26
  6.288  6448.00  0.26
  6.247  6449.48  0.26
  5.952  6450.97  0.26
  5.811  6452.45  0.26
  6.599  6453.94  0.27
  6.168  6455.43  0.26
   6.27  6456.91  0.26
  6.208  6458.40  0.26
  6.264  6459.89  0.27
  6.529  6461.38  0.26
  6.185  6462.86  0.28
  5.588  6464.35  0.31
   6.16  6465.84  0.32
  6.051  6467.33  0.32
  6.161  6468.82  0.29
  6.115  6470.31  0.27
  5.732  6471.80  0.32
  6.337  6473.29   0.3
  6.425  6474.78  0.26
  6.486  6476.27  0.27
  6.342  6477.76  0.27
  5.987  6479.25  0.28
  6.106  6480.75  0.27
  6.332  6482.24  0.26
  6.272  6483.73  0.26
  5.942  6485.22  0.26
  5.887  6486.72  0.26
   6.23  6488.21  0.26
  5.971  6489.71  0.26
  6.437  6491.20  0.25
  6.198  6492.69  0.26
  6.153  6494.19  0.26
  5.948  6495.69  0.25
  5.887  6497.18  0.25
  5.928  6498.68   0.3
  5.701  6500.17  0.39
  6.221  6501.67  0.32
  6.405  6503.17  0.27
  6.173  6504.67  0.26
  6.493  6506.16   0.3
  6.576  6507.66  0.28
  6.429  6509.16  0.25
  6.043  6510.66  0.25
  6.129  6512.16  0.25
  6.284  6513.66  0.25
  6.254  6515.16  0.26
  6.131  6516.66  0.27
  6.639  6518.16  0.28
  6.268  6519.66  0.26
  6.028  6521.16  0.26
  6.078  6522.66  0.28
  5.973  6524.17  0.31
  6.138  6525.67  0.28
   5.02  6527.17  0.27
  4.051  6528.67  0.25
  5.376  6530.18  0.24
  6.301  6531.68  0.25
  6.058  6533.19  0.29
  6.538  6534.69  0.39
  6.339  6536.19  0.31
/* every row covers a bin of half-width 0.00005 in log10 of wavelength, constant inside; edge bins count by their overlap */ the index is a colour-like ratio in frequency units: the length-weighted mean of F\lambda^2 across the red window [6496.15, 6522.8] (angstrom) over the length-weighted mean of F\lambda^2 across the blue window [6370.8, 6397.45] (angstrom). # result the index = 0.97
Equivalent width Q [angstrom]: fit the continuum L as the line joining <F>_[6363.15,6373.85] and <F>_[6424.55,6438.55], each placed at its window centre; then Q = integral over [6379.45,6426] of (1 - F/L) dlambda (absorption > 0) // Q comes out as 0.92 angstrom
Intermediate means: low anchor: 6.9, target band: 6.48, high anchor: 6.37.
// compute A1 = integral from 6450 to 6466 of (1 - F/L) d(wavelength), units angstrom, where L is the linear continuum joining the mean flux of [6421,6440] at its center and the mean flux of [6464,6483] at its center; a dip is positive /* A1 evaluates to 0.2 angstrom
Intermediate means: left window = 6.44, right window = 6.15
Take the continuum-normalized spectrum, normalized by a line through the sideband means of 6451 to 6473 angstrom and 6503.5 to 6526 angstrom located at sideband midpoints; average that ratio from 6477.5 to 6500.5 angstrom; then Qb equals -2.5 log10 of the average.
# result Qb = 0.02 mag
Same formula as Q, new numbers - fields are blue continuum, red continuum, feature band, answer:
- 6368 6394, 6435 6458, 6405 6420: 0.27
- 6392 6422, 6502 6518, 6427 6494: 1.44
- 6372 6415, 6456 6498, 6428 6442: -0.03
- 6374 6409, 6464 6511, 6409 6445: 0.36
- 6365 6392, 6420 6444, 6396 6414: 0.09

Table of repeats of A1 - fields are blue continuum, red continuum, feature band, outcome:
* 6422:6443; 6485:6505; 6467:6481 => 0.01 angstrom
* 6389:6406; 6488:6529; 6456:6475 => 0.32 angstrom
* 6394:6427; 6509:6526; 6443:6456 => 0.28 angstrom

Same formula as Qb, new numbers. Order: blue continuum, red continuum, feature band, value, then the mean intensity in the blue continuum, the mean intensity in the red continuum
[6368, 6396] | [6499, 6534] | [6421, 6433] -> 0.00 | 6.65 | 6.03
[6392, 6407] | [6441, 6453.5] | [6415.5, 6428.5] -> 0.01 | 6.48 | 6.14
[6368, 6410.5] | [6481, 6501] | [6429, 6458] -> 0.01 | 6.6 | 6.07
